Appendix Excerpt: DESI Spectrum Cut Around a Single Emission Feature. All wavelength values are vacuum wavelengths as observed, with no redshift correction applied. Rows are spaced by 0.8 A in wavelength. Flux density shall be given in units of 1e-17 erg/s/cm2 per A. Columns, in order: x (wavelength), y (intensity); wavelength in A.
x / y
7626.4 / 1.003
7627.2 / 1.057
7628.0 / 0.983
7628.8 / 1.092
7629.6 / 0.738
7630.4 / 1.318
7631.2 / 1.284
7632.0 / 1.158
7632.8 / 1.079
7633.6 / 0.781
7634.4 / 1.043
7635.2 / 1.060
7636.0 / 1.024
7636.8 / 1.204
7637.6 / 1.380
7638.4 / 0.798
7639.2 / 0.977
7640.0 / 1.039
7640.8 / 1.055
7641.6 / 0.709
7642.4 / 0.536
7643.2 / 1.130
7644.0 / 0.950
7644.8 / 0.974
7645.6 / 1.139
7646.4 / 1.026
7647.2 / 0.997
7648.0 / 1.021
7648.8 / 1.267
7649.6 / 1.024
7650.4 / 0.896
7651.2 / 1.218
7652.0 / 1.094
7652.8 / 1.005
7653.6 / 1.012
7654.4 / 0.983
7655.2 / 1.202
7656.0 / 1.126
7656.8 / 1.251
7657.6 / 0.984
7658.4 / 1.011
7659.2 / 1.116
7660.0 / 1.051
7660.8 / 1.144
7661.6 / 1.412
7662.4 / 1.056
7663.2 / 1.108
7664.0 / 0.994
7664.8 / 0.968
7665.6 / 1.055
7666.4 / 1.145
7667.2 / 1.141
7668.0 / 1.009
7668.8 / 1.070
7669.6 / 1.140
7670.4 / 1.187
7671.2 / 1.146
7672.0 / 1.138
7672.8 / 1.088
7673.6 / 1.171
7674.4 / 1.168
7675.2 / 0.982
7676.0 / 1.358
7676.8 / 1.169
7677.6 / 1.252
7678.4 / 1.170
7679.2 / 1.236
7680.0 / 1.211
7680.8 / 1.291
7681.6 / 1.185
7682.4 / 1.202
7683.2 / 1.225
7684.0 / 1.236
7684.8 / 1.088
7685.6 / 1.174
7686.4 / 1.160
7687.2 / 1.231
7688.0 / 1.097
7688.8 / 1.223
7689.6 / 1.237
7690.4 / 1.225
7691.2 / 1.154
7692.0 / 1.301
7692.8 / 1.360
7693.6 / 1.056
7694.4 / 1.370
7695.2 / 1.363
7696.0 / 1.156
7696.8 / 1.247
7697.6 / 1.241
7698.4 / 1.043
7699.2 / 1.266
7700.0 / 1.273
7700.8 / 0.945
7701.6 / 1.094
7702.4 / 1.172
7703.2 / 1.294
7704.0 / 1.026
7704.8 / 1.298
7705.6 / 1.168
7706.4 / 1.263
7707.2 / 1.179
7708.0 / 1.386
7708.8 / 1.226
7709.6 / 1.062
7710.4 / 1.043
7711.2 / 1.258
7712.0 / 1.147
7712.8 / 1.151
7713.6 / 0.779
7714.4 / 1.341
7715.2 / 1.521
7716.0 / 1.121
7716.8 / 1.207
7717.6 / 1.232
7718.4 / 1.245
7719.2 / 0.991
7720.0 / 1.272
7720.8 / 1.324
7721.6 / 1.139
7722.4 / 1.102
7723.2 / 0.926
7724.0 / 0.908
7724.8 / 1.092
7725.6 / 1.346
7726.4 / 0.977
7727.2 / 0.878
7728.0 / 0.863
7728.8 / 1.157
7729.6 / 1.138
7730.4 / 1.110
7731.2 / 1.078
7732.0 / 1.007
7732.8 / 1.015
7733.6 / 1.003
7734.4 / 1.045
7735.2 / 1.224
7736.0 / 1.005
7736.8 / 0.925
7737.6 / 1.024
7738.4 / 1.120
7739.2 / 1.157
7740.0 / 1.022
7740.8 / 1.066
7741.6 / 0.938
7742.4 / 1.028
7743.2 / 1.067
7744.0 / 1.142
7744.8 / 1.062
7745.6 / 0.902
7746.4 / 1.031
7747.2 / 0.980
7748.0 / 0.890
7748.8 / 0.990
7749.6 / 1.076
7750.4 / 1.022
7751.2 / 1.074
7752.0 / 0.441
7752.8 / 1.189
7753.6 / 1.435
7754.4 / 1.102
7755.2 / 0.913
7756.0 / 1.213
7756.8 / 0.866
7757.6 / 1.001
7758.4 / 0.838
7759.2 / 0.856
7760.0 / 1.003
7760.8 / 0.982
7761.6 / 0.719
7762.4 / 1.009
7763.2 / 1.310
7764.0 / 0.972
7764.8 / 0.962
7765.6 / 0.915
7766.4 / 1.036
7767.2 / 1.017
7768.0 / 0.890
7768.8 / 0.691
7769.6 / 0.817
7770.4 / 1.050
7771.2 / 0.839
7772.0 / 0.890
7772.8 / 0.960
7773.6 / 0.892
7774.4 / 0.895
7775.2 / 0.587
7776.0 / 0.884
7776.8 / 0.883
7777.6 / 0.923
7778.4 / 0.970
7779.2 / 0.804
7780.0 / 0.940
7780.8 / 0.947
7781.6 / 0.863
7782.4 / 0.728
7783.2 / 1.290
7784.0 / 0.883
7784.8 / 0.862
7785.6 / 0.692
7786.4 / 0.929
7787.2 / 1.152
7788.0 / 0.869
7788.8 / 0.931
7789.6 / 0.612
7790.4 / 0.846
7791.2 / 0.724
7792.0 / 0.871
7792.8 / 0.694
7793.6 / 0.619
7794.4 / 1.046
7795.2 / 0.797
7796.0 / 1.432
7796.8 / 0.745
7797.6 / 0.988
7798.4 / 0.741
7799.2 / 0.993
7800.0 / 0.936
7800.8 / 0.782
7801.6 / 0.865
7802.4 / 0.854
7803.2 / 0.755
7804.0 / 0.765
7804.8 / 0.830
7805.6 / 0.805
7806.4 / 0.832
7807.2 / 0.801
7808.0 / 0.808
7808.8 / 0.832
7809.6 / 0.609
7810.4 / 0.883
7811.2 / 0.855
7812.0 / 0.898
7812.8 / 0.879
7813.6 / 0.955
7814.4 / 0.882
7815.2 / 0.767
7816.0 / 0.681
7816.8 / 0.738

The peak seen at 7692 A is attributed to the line C III]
